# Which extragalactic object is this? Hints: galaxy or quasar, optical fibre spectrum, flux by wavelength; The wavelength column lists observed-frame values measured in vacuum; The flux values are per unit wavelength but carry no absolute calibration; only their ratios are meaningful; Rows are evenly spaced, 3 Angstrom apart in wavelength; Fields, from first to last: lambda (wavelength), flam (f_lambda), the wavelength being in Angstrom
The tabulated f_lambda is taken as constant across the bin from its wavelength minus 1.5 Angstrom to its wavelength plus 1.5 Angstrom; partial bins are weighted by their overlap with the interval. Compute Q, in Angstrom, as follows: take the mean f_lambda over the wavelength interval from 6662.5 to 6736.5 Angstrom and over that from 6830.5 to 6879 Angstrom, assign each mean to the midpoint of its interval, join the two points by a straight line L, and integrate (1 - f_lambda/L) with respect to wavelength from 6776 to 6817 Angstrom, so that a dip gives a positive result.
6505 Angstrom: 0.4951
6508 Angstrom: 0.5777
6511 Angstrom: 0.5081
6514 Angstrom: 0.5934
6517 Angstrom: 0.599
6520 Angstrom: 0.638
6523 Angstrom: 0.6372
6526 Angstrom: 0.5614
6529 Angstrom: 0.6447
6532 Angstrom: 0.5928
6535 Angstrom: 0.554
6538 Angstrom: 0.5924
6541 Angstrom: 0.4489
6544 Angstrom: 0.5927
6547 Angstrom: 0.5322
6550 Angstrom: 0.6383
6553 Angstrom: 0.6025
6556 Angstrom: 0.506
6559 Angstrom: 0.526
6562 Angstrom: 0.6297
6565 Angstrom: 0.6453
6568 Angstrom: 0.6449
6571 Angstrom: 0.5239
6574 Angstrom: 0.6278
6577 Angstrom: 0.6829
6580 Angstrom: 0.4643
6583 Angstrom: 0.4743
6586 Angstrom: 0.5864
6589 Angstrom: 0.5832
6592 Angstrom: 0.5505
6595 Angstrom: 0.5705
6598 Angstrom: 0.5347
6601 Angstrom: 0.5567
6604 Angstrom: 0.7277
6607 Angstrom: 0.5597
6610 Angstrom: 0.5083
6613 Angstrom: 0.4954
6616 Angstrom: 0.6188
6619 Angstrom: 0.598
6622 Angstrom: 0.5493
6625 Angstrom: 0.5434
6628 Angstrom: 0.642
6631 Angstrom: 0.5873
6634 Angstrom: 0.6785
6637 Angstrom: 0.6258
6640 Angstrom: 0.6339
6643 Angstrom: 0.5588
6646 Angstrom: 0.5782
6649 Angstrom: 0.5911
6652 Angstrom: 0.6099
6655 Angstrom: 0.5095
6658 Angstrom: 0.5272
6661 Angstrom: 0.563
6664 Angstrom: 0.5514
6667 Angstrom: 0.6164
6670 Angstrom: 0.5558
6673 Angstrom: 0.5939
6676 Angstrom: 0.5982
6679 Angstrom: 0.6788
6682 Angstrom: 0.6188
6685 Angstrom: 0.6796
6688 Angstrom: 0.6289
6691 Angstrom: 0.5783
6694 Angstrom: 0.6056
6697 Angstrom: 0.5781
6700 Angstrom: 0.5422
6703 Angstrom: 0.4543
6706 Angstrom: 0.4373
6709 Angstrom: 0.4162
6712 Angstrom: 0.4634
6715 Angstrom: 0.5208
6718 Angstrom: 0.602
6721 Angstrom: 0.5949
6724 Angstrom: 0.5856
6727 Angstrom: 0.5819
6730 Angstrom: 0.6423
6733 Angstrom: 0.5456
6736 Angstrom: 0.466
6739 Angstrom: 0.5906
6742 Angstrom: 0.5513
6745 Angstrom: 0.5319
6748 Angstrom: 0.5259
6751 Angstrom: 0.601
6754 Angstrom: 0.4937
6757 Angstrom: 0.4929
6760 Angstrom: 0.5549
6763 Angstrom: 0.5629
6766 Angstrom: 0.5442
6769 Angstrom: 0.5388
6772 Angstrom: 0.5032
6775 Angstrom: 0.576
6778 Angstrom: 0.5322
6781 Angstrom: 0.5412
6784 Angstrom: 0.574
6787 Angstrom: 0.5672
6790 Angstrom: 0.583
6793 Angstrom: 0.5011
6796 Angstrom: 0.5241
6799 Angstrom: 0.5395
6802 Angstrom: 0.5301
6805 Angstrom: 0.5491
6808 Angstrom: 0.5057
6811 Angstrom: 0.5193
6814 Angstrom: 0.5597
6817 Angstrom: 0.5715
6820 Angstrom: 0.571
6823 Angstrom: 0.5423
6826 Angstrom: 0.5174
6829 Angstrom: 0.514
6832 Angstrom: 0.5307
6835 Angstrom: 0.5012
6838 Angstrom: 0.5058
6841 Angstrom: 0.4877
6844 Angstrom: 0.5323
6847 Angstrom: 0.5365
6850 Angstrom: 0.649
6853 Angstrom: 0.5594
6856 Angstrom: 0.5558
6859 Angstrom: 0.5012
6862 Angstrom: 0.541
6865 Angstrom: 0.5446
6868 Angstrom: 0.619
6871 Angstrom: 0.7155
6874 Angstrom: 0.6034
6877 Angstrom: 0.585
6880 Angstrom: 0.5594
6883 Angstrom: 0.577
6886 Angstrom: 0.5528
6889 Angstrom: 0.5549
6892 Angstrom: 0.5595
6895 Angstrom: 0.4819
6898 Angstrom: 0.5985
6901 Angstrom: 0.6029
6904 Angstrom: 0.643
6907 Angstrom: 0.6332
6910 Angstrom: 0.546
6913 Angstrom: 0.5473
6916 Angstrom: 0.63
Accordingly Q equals 1.5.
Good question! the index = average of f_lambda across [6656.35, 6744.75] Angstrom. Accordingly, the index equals 0.564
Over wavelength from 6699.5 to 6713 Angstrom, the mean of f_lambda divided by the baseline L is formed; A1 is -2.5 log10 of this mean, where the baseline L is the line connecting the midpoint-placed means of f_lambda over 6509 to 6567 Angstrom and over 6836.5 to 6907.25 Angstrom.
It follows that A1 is 0.25 mag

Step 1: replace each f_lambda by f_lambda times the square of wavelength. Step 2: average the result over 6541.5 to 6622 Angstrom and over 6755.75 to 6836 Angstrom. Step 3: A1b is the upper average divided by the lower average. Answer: 1.0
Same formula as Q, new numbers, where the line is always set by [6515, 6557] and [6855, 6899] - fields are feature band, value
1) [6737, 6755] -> 0.8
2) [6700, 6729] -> 2.8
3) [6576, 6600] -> 1.1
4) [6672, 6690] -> -1.7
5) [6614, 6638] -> -1.0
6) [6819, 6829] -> 0.6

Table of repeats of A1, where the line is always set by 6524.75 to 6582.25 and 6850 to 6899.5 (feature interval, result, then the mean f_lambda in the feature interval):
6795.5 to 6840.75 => 0.08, 0.531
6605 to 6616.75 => 0.05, 0.549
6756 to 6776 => 0.07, 0.539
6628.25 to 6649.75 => -0.06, 0.61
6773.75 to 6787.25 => 0.03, 0.557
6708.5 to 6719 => 0.14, 0.504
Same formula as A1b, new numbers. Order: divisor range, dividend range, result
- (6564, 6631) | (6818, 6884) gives 1.04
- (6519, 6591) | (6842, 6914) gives 1.09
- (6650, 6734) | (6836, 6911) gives 1.06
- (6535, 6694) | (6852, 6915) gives 1.07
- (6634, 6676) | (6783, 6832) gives 0.97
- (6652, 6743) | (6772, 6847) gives 0.98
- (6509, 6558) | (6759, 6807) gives 1.02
